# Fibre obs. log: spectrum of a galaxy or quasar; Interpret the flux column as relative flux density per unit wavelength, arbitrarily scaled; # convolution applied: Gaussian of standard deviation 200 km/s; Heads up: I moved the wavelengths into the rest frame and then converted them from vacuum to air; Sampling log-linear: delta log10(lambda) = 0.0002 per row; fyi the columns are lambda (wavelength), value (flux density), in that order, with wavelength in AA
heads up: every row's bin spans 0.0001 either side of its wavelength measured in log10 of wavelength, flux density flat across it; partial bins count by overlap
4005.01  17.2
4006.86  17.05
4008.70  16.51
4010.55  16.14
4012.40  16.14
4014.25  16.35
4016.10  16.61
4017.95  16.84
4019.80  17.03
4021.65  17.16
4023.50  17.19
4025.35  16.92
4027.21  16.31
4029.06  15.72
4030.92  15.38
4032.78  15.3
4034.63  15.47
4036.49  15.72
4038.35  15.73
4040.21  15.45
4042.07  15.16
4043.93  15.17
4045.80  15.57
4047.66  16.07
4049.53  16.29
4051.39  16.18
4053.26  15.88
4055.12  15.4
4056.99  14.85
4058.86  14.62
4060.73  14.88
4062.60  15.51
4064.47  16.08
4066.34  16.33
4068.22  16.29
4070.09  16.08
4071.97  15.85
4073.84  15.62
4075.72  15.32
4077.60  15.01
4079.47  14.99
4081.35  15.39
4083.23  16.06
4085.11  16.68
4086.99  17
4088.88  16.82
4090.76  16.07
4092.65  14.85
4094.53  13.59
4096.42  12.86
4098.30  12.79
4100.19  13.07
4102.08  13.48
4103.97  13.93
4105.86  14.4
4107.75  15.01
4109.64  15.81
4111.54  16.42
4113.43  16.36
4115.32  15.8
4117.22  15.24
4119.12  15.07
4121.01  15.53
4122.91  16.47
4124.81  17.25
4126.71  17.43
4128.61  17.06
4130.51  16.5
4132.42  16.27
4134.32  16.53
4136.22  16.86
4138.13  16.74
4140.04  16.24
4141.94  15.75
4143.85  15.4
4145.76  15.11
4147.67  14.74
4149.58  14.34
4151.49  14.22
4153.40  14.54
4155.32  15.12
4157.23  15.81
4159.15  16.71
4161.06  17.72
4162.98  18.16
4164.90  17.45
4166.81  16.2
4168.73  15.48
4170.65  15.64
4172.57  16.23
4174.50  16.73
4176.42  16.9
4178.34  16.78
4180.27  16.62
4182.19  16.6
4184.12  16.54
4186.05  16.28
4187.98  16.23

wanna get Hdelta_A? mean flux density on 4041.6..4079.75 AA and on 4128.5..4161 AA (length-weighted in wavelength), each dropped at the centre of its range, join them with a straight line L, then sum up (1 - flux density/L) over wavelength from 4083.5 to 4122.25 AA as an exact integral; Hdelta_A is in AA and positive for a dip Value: 1.53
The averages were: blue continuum 15.6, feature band 15.1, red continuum 15.8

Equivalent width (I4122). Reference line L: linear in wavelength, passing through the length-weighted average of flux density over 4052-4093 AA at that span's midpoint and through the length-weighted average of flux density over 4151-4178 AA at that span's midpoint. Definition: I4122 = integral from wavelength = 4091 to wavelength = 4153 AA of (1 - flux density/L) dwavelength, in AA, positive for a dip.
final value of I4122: 2.6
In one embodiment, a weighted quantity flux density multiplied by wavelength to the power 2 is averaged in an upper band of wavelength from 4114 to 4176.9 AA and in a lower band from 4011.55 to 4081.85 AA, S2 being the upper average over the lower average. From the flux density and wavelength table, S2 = 1.07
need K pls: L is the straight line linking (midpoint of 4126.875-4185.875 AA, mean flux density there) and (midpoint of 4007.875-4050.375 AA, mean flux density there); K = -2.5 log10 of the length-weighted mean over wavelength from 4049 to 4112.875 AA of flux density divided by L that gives 0.06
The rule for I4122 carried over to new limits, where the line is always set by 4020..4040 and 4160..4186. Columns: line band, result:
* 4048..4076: 0.9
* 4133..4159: 1.6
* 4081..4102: 1.8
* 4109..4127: 0.4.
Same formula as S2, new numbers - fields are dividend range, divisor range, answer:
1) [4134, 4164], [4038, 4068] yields 1.07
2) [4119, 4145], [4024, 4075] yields 1.09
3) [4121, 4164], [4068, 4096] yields 1.06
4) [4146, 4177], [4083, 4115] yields 1.10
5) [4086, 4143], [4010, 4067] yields 1.02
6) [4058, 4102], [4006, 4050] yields 0.97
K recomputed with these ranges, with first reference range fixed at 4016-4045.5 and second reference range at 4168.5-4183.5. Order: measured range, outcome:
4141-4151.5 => 0.09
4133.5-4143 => -0.01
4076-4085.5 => 0.04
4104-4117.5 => 0.05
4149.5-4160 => 0.08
